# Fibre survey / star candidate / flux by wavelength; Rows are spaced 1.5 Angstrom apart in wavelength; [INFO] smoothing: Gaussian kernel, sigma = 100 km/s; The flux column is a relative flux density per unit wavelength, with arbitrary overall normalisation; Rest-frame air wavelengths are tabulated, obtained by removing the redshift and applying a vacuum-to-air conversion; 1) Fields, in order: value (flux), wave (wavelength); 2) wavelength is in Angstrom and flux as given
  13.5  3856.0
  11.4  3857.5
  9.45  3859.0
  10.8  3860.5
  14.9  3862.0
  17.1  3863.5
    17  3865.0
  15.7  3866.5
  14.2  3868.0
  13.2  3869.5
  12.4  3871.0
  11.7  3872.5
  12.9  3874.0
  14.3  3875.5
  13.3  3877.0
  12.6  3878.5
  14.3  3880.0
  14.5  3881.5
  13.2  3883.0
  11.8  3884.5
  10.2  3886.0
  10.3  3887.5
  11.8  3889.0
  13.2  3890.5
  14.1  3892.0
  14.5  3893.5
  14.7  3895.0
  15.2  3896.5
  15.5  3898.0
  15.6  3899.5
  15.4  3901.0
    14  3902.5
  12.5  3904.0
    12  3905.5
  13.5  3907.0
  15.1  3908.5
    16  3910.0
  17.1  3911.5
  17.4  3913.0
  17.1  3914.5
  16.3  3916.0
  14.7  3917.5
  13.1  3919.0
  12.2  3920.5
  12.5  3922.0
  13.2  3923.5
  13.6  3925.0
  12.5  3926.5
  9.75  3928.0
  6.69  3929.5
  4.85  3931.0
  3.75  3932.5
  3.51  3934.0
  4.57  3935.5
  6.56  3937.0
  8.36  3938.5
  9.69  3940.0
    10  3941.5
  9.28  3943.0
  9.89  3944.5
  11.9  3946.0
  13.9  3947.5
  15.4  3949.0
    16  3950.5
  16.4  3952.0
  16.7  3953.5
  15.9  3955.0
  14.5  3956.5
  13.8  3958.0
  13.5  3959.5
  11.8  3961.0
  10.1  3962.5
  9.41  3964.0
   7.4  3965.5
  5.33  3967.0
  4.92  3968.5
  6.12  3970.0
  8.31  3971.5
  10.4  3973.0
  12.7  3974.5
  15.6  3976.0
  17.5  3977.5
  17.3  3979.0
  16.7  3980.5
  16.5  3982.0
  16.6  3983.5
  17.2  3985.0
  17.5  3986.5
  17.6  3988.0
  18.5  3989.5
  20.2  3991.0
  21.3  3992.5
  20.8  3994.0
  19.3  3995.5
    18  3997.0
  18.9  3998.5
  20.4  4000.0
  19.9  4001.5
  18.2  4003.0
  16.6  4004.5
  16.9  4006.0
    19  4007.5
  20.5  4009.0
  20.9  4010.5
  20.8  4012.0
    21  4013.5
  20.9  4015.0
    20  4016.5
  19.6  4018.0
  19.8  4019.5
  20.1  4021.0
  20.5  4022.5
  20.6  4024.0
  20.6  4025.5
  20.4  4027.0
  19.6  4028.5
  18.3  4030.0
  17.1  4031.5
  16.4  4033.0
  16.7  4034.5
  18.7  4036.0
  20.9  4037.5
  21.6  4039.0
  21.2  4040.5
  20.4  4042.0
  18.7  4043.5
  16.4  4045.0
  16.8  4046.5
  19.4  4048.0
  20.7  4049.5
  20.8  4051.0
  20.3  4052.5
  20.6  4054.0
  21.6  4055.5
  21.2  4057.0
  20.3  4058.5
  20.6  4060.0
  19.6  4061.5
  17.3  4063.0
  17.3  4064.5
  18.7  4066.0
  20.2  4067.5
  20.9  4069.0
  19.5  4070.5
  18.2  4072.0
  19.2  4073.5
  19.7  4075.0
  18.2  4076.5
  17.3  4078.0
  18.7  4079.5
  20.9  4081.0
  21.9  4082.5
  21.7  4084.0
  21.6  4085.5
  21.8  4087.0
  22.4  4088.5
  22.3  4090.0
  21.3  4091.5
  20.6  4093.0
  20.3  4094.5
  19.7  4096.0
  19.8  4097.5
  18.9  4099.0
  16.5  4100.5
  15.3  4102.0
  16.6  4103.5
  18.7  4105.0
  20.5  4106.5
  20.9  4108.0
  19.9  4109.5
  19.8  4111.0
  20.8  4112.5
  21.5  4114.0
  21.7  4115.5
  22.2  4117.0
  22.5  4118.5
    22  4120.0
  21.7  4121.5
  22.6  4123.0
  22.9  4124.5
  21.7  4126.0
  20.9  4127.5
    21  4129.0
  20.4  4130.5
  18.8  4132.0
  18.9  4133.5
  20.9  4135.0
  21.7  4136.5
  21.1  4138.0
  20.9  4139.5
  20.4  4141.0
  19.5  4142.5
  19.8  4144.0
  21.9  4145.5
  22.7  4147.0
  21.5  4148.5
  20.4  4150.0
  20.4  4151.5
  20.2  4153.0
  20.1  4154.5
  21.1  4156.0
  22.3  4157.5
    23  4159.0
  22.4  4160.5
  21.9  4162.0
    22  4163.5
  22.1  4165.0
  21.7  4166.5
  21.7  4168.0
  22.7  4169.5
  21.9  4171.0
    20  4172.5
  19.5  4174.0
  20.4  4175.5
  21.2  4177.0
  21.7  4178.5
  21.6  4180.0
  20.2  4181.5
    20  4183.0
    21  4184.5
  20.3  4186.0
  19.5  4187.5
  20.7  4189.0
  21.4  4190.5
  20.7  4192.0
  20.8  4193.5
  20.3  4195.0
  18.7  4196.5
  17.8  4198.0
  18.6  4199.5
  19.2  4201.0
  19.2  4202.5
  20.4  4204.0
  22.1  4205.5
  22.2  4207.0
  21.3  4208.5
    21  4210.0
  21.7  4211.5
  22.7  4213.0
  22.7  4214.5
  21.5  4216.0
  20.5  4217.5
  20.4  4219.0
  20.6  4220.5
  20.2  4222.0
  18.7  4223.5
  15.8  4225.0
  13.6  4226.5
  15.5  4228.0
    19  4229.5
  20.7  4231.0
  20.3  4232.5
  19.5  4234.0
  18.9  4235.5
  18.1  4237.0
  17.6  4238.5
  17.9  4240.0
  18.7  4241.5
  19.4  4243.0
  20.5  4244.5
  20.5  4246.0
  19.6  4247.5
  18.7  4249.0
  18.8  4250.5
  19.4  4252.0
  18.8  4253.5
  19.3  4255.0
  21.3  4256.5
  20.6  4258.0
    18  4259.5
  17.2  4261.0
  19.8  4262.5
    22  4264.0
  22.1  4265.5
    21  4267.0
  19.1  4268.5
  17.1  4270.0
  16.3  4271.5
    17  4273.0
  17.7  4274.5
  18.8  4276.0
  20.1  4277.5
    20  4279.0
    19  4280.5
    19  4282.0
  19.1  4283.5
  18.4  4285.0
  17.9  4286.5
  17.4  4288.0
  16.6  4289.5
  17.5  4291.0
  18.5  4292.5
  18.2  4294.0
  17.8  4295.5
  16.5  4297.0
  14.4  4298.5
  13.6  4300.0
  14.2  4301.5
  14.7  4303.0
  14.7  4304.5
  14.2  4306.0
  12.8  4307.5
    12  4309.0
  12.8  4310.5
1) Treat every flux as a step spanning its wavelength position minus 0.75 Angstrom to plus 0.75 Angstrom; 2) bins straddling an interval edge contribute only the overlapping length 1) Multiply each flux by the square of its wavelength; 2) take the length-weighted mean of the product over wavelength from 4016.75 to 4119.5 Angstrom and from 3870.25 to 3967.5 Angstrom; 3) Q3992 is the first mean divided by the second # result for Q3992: 1.72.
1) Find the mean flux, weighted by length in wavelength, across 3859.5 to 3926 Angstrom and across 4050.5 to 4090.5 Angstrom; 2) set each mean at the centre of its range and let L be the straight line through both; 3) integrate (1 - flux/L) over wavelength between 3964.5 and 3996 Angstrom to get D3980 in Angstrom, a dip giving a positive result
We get 4.6 Angstrom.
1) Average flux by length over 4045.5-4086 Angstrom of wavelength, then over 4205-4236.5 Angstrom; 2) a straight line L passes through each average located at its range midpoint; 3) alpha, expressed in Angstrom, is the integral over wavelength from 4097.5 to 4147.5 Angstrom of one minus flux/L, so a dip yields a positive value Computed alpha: -1.7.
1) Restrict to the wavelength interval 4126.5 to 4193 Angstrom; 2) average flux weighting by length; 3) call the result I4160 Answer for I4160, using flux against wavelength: 21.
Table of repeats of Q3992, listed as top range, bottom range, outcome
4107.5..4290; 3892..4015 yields 1.61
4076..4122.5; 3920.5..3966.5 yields 2.02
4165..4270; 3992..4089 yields 1.11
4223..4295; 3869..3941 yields 1.80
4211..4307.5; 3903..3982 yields 1.81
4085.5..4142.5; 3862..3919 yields 1.62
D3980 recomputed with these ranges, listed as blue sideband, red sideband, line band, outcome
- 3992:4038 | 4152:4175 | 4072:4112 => 1.41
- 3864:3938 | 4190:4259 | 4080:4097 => -4.57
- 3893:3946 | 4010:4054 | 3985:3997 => -1.59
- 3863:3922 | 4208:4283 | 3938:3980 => 8.78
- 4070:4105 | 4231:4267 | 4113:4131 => -1.97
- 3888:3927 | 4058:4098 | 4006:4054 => -3.19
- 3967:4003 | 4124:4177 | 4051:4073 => -1.68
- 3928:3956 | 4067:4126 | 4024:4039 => -2.74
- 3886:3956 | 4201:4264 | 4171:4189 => -2.11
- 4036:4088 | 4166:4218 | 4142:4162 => -0.73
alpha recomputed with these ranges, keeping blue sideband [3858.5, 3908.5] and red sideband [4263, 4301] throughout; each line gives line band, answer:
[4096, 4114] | -3.2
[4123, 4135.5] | -3.3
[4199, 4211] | -2.3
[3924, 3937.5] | 6.4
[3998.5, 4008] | -2.3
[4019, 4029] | -3.3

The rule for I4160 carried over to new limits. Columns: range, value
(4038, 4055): 19.8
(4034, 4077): 19.5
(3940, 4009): 14.8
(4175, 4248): 19.9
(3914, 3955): 11.2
